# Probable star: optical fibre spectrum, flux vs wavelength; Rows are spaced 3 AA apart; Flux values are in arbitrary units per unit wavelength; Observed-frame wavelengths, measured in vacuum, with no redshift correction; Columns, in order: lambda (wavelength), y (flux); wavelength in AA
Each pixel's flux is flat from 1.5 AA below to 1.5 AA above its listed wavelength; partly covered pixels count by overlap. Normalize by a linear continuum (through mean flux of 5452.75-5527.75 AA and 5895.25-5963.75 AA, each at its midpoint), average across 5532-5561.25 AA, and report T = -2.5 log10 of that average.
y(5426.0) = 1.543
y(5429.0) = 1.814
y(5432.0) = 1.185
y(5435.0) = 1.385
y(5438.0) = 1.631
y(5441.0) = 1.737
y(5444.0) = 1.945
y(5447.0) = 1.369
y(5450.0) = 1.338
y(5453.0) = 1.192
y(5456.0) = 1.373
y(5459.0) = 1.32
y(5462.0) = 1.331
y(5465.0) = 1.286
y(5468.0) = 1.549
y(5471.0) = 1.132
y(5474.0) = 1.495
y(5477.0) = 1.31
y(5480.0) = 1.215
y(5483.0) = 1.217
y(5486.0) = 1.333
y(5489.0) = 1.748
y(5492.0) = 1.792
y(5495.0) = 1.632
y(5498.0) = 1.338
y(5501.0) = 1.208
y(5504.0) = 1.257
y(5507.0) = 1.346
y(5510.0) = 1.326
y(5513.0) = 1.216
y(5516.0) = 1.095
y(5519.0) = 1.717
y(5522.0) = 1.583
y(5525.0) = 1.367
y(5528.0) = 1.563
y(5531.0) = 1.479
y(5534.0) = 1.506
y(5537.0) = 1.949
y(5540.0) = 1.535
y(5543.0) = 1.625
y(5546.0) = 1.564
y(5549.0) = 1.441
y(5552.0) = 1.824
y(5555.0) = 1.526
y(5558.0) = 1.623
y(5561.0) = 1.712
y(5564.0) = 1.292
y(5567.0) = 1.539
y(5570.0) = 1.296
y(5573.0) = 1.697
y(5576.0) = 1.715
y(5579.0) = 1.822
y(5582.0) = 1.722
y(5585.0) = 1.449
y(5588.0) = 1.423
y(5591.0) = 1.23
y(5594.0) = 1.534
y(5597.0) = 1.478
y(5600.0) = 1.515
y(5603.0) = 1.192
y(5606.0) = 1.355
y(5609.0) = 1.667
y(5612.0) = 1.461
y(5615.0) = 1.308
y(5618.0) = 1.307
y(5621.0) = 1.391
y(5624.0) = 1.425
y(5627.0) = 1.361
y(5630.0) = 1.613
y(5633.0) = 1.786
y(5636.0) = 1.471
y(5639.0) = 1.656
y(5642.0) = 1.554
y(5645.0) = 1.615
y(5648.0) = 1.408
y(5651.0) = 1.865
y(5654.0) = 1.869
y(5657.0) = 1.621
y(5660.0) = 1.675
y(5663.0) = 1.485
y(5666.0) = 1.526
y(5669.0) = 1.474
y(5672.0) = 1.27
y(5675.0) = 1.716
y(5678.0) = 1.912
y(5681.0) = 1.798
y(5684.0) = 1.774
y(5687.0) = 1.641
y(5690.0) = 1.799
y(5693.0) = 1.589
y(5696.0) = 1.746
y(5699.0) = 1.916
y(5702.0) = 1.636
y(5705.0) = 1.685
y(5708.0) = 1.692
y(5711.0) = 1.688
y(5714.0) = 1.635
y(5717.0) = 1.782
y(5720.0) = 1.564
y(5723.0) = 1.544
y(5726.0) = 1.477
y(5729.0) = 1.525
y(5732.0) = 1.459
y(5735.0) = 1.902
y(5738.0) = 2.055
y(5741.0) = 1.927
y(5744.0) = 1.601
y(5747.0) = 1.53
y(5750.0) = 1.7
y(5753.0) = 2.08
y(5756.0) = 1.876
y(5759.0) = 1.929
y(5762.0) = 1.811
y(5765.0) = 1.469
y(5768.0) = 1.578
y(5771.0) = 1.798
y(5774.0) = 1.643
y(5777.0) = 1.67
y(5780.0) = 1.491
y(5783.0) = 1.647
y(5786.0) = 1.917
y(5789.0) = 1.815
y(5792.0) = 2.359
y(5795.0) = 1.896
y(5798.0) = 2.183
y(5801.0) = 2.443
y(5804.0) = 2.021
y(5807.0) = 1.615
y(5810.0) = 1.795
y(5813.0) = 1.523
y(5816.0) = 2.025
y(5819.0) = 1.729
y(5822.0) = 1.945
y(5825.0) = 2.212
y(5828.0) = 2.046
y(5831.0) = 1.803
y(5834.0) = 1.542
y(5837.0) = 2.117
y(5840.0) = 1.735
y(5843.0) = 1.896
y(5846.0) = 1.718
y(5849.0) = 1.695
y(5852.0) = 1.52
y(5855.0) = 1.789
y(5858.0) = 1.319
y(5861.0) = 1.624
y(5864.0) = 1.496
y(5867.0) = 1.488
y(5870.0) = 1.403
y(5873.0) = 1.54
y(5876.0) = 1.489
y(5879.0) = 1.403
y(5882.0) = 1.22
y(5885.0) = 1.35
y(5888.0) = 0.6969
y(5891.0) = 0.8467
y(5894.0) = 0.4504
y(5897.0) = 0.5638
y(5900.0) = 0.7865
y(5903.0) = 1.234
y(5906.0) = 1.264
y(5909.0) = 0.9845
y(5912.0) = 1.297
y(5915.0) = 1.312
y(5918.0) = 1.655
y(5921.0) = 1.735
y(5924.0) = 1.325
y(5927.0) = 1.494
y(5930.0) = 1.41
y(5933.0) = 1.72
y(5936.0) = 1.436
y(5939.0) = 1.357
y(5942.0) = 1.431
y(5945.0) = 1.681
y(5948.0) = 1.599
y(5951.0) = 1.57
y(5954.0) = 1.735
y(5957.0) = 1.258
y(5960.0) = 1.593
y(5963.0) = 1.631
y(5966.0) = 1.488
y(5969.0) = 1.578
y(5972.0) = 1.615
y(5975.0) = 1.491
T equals -0.18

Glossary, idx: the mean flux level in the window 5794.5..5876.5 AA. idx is 1.77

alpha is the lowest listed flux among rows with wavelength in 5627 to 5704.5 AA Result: 1.27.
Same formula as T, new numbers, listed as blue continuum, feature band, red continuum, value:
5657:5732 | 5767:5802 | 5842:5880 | -0.17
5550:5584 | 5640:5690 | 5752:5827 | 0.05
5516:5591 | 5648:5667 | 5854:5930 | -0.13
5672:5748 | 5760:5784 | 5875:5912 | -0.12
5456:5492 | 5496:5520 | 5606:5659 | 0.08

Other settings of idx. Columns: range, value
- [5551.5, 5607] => 1.52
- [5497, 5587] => 1.51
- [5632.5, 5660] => 1.65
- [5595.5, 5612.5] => 1.44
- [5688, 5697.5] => 1.71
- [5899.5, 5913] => 1.13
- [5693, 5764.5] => 1.72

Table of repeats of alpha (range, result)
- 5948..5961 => 1.258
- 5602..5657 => 1.192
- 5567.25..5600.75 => 1.23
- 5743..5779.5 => 1.469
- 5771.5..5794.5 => 1.491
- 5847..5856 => 1.52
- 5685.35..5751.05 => 1.459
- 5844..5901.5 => 0.4504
